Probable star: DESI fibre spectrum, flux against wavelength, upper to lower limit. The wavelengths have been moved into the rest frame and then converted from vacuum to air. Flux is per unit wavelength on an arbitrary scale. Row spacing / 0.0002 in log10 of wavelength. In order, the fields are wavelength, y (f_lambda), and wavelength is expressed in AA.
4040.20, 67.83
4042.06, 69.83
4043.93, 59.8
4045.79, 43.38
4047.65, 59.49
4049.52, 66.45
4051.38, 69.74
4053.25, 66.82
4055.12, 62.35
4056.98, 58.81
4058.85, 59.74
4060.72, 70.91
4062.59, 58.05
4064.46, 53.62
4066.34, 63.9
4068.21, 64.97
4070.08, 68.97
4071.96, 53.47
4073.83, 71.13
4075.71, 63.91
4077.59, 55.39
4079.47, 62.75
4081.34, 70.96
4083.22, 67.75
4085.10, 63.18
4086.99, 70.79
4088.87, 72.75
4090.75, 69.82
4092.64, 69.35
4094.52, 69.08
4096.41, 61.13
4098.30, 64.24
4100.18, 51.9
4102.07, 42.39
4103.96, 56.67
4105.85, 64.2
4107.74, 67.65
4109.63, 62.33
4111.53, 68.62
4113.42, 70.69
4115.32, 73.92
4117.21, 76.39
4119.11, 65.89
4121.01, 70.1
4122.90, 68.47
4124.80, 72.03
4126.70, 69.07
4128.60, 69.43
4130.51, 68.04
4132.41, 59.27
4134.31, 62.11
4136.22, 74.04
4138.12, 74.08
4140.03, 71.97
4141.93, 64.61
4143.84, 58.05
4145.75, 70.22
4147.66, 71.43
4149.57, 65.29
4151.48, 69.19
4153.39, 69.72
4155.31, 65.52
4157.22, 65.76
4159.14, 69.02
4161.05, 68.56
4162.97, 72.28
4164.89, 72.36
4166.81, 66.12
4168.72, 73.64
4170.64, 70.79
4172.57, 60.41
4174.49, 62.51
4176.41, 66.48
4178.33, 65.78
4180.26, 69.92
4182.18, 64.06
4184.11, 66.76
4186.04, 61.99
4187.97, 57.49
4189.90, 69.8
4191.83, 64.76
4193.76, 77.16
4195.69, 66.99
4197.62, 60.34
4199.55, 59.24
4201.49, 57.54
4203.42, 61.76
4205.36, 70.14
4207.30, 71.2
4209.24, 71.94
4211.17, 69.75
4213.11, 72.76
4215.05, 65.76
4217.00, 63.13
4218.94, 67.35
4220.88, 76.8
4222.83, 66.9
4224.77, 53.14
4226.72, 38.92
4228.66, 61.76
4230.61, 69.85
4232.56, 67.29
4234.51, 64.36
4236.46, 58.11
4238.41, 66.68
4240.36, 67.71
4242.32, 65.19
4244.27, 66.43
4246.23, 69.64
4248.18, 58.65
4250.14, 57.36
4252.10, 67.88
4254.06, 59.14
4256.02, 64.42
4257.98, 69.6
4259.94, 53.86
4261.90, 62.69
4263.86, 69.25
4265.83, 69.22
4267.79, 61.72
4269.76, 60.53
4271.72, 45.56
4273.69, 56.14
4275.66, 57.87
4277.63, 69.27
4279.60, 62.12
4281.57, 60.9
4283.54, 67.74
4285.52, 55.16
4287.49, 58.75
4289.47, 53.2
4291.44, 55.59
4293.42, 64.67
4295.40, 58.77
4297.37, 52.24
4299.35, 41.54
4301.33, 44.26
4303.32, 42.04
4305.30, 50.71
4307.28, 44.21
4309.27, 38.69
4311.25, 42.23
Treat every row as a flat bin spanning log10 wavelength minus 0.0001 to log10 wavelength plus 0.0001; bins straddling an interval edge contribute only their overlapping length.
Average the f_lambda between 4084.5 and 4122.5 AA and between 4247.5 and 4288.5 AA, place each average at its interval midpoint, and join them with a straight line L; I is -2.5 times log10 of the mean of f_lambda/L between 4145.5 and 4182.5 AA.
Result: -0.06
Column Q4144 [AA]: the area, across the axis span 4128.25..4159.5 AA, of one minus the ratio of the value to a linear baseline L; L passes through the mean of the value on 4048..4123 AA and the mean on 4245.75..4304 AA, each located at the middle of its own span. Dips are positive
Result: -2.3 AA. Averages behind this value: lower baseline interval 64.7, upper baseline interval 59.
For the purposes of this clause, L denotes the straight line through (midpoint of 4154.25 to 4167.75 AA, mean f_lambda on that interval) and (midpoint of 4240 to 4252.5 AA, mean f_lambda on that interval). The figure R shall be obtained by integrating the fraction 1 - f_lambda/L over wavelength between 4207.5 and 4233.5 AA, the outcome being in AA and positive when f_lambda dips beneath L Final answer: 0.2 AA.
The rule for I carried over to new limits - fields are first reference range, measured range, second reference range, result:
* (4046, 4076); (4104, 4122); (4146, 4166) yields -0.03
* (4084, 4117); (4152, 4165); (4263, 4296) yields -0.09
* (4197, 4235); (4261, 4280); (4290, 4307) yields -0.11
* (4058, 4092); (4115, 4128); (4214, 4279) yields -0.11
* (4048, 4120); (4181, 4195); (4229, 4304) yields -0.07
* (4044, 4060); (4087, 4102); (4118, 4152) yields 0.00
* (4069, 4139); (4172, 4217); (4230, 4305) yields -0.05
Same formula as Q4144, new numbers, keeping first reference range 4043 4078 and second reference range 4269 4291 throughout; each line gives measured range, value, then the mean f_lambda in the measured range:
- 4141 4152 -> -1.05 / 66.4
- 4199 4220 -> -2.43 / 66.6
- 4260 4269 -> -0.83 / 64.4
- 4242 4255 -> -0.93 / 63.4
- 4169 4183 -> -1.38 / 66.1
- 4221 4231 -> 0.08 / 59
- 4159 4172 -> -2.13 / 70.2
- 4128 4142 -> -1.71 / 68.1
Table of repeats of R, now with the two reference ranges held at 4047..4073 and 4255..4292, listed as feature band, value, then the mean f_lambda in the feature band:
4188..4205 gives -0.8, 64.5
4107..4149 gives -4.3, 68.5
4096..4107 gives 1.0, 56.8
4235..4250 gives -0.8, 64.2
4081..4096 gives -1.5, 68.8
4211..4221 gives -1.2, 68.6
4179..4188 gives -0.5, 64.7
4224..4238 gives 0.4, 59.5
